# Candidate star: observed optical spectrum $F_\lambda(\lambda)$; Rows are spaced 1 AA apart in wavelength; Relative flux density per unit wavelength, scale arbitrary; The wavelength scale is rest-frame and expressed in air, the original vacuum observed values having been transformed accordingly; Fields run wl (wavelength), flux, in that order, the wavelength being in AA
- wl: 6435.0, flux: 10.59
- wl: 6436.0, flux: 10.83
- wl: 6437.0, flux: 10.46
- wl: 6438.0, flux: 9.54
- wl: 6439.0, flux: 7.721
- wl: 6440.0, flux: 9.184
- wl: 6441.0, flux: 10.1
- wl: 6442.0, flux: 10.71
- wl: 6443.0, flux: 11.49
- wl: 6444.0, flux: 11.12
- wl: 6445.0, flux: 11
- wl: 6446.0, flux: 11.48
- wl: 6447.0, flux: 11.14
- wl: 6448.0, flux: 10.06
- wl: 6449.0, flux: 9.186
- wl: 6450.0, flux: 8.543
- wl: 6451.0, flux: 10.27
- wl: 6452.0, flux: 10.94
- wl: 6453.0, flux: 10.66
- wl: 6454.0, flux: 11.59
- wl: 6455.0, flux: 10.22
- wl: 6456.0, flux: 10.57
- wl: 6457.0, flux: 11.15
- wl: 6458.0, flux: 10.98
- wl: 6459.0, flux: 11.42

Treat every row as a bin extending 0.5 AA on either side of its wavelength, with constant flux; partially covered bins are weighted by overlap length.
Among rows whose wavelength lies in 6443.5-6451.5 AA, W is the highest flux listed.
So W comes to 11.48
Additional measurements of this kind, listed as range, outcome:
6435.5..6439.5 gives 10.83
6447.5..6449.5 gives 10.06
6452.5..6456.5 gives 11.59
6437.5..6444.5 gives 11.49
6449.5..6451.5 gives 10.27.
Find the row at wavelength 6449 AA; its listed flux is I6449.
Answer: 9.186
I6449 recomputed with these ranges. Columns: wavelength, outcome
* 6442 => 10.71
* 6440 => 9.184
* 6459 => 11.42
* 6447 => 11.14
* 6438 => 9.54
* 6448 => 10.06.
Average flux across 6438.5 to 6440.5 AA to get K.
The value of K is 8.45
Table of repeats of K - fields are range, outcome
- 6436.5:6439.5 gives 9.24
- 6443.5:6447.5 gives 11.2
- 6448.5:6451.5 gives 9.33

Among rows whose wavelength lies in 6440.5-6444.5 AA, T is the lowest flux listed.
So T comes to 10.1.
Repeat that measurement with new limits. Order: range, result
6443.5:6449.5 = 9.186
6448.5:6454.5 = 8.543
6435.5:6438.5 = 9.54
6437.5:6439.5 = 7.721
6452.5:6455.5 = 10.22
